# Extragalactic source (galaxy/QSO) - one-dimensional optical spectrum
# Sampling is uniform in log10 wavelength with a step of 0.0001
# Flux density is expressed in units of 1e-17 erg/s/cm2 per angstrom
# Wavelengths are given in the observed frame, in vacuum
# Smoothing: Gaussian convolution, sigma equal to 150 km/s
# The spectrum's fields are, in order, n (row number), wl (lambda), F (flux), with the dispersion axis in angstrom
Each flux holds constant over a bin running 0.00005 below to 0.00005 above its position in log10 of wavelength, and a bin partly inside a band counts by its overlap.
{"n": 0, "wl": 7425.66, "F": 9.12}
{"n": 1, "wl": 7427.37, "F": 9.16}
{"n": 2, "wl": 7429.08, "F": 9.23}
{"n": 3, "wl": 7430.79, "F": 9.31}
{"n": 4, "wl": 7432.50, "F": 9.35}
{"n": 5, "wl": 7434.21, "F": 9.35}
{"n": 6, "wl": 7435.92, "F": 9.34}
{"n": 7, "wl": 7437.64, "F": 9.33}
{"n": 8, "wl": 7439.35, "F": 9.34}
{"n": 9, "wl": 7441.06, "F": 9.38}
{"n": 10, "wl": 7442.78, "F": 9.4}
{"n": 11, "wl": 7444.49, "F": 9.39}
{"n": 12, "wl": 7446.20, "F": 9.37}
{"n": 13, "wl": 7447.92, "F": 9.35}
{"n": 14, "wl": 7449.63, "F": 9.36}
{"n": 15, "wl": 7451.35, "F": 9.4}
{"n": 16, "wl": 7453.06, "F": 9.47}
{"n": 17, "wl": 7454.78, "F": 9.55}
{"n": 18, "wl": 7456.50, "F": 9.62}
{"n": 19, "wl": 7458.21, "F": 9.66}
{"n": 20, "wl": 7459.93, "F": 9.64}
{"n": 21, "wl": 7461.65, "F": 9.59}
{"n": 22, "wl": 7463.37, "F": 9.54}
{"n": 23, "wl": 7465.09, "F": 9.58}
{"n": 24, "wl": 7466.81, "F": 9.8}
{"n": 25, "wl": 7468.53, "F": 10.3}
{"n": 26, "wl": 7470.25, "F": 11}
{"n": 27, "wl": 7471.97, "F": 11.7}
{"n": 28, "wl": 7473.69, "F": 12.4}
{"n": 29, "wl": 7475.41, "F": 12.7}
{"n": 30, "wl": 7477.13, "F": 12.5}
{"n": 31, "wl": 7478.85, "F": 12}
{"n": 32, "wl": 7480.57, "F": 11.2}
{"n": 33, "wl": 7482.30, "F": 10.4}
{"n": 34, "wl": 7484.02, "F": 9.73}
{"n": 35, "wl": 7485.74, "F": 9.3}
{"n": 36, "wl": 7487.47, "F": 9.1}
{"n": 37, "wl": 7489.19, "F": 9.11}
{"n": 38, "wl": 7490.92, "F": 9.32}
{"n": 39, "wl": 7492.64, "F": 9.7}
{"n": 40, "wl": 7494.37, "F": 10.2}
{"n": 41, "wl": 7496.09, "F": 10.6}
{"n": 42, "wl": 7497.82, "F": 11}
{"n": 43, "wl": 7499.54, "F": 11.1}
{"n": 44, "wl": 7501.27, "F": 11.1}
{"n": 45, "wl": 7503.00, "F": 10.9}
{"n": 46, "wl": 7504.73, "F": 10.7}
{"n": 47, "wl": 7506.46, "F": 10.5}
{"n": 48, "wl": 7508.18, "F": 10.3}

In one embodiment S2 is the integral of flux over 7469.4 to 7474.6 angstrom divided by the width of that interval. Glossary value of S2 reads 11.7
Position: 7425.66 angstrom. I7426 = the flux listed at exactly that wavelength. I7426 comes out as 9.12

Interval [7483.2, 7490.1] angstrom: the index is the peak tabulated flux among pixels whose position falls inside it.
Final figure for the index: 9.73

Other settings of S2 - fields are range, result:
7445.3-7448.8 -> 9.37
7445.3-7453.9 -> 9.4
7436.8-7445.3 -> 9.37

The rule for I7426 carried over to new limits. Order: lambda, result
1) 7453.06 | 9.47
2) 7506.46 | 10.5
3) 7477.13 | 12.5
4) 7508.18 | 10.3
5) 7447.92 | 9.35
